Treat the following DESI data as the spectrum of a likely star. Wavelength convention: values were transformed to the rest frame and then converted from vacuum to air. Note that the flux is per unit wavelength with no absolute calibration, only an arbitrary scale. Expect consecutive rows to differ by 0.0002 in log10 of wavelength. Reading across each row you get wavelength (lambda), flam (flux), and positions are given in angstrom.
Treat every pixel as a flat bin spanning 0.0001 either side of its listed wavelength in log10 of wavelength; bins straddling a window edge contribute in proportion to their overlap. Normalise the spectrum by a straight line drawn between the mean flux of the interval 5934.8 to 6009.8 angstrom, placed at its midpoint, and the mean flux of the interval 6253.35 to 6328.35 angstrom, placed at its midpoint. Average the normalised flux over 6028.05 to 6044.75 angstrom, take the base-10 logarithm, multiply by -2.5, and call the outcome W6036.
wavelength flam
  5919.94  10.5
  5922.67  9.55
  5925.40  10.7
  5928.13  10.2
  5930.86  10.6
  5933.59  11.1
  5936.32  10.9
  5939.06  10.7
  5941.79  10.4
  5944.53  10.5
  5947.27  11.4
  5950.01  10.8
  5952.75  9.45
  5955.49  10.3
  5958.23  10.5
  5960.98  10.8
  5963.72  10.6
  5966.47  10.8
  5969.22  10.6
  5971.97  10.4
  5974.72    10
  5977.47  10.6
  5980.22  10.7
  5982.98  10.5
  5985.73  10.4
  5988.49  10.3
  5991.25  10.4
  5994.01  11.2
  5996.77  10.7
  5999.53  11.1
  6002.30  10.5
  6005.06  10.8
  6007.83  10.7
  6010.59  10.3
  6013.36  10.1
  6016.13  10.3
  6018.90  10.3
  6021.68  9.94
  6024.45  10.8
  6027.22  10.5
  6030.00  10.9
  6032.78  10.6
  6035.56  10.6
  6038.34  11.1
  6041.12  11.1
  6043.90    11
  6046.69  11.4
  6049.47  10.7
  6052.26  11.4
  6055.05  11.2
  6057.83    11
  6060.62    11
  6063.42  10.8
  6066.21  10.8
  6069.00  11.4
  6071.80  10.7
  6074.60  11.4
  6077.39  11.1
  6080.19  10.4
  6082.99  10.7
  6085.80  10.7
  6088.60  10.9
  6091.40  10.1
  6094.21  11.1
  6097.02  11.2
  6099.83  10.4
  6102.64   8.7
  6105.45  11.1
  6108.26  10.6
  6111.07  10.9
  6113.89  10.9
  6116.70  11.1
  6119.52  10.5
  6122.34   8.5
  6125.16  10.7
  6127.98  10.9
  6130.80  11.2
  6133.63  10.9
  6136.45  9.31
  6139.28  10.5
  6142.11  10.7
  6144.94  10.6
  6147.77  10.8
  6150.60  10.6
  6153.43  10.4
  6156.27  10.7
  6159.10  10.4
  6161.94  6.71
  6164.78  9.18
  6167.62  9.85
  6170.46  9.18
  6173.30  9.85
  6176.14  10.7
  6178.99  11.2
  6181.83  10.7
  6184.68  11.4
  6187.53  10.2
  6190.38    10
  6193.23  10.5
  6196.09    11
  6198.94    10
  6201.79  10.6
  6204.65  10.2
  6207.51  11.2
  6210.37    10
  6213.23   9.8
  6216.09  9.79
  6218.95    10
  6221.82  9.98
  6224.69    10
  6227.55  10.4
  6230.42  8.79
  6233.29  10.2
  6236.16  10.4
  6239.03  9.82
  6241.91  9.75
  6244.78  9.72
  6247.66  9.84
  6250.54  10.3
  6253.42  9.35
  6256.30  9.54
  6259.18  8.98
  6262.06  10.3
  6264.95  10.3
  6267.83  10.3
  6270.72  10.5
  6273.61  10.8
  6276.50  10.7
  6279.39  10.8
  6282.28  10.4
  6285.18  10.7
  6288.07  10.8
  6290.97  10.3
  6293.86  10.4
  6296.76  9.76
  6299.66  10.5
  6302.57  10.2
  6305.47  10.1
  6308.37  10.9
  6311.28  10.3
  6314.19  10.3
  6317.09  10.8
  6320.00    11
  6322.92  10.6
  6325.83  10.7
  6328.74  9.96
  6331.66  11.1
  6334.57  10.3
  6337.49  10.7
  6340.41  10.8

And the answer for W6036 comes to -0.03 mag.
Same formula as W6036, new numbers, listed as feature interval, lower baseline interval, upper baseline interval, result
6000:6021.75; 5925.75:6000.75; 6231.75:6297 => 0.01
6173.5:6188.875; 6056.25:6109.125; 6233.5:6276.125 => -0.04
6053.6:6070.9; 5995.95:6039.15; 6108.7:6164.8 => -0.06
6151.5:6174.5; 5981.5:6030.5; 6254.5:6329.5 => 0.10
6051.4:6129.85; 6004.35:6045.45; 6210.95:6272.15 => -0.03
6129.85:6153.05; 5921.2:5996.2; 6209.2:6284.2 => -0.04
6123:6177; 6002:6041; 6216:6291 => 0.02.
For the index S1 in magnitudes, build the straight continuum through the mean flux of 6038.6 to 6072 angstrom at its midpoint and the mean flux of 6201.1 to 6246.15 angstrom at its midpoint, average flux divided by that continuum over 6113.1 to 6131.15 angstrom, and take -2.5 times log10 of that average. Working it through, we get 0.02 mag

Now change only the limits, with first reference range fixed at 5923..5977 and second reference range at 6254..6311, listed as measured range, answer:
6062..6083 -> -0.05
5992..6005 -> -0.03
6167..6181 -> 0.02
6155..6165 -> 0.13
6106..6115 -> -0.04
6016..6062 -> -0.04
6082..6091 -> -0.02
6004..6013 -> 0.00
